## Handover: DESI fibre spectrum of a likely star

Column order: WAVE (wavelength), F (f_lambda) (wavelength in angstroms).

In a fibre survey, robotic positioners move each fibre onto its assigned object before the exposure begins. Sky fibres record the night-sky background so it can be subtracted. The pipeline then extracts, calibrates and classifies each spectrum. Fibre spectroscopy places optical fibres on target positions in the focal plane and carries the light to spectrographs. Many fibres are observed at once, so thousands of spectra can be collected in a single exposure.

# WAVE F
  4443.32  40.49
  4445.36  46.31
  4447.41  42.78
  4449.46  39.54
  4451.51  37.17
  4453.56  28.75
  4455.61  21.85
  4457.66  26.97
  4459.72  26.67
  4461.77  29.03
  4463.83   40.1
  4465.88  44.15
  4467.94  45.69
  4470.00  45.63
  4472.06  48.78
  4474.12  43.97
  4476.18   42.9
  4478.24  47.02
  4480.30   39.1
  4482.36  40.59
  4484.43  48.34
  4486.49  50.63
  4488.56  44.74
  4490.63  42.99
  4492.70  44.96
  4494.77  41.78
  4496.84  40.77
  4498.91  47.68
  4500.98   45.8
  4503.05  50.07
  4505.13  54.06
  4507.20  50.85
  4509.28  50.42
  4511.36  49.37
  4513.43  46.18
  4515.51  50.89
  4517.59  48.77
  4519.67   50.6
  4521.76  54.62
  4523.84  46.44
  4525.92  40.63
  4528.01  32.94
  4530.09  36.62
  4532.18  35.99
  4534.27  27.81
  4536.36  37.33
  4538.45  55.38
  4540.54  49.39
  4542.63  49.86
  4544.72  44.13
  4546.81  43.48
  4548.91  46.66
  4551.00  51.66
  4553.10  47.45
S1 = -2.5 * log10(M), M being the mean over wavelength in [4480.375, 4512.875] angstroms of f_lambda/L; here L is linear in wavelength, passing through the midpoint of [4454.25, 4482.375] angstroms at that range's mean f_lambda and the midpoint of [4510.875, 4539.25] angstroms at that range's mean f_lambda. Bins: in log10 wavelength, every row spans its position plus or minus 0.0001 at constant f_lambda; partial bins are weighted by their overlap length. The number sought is -0.14 mag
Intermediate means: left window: 38.6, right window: 43.6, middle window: 46.6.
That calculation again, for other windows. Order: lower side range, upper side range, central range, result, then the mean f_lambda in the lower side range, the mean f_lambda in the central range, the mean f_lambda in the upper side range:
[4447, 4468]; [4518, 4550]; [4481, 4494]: -0.19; 34.1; 45.1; 43.6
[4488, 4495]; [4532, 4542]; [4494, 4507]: -0.09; 43.7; 47.1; 42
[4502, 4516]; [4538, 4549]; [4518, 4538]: 0.19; 50.2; 41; 47.9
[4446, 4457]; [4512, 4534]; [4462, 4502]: -0.16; 34.2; 44.2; 43.9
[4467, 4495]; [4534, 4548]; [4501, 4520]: -0.12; 44.9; 49.9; 44.8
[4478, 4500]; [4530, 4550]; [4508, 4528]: -0.10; 44.3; 47.9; 43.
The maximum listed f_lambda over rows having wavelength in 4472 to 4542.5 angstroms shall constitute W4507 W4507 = 55.38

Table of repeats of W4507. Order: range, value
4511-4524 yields 54.62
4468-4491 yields 50.63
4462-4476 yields 48.78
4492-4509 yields 54.06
